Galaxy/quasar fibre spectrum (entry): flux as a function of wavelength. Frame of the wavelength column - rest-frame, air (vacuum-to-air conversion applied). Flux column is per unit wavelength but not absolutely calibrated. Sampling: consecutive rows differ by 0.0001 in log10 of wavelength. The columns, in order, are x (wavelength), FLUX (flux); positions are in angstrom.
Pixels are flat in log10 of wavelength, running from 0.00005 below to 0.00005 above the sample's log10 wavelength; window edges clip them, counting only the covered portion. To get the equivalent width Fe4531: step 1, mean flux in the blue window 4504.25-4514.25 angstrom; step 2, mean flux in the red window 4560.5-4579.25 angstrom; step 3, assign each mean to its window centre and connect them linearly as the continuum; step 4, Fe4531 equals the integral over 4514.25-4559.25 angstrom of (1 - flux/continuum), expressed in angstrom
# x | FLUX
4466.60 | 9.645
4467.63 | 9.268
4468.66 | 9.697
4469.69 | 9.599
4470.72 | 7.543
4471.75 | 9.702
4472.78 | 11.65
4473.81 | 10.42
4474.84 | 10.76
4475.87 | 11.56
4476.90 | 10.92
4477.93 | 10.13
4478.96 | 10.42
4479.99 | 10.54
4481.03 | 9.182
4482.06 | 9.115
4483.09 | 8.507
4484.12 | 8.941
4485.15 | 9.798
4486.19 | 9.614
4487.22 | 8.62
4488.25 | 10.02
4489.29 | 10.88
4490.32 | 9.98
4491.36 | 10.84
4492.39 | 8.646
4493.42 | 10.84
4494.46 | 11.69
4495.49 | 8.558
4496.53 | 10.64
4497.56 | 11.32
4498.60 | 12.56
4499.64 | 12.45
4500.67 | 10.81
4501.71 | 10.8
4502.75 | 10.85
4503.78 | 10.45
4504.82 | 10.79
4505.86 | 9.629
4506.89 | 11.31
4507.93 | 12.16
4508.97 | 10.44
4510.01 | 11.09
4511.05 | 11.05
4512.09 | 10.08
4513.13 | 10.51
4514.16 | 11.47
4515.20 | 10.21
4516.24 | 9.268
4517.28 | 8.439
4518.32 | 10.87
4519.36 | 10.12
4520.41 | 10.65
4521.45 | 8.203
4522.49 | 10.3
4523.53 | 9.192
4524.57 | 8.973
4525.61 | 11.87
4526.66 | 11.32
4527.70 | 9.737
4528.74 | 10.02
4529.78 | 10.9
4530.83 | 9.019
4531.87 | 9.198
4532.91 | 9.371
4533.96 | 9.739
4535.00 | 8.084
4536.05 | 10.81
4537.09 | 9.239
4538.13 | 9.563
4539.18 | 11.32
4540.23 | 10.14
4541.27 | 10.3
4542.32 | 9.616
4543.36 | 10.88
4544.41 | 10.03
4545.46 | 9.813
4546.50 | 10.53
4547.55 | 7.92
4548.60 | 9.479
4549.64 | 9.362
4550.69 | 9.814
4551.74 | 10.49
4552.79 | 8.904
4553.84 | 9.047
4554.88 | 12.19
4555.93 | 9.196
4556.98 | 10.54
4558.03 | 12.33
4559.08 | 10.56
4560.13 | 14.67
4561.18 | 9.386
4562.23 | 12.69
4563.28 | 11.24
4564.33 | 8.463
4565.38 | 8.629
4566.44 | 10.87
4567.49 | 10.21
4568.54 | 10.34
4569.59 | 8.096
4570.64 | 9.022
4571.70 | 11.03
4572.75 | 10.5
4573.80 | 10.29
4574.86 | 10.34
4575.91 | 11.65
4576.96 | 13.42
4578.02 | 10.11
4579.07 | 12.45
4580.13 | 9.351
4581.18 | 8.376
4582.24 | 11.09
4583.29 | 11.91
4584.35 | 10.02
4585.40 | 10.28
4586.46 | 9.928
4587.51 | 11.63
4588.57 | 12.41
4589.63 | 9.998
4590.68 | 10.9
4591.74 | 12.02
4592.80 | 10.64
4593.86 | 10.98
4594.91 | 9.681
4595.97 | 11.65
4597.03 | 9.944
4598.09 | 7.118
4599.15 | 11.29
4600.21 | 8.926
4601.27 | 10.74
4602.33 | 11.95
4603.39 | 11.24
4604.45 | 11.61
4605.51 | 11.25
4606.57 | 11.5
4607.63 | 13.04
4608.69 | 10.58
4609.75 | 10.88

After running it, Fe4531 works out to 3.0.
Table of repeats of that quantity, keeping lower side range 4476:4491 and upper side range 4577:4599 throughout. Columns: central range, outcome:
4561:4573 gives 0.5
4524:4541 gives 0.4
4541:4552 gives 0.5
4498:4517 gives -1.6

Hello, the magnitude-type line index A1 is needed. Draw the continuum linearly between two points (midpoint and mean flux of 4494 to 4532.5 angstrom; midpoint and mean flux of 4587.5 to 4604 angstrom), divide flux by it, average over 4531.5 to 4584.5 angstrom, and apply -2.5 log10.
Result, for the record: 0.033 mag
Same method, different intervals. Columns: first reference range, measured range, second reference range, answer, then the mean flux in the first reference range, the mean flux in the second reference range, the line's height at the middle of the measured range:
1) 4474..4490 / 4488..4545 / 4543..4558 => -0.040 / 9.95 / 9.94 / 9.94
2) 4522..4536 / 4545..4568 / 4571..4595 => 0.007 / 9.86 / 10.8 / 10.4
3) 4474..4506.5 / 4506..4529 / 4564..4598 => 0.005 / 10.3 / 10.5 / 10.4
